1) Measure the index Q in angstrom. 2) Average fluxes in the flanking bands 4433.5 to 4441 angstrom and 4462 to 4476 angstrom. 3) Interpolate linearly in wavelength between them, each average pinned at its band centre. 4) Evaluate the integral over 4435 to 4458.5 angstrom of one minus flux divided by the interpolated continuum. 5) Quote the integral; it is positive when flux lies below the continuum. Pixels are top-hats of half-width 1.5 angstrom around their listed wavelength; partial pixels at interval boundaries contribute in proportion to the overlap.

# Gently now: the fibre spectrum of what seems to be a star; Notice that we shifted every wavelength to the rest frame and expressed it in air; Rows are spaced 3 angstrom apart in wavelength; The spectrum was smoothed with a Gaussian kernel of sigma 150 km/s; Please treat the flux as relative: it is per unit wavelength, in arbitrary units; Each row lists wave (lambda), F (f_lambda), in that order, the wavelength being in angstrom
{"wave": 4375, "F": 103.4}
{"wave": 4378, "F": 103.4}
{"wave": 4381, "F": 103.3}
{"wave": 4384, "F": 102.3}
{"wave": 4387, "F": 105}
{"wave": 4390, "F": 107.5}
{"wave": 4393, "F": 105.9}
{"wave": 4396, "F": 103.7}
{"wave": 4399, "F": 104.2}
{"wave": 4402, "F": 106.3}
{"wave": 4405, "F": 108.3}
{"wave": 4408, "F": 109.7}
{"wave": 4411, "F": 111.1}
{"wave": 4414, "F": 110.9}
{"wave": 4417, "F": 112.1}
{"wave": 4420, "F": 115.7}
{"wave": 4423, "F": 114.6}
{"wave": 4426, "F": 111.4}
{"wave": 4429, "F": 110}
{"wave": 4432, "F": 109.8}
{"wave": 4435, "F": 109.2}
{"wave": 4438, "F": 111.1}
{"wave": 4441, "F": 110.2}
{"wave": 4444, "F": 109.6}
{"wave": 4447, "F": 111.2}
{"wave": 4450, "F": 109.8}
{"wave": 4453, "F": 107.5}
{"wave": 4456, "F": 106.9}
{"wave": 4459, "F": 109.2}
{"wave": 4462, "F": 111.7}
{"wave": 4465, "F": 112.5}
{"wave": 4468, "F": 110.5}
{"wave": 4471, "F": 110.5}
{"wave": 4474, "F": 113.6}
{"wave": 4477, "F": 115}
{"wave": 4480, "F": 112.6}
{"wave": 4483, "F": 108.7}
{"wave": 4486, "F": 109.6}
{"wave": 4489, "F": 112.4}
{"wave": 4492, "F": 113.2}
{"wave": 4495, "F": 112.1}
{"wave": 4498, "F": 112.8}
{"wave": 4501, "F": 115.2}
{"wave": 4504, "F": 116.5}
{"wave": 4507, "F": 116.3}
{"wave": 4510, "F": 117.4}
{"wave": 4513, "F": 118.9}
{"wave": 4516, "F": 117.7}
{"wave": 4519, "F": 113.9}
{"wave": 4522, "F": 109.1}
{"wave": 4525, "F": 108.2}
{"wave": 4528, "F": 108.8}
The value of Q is 0.3 angstrom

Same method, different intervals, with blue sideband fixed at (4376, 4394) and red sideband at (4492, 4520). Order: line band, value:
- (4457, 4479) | 0.1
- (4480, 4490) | 0.3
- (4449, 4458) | 0.2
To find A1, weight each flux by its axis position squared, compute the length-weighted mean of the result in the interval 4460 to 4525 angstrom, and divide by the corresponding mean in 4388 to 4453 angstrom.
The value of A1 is 1.07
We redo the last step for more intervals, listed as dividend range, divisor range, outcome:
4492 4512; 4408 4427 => 1.06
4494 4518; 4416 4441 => 1.07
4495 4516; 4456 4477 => 1.06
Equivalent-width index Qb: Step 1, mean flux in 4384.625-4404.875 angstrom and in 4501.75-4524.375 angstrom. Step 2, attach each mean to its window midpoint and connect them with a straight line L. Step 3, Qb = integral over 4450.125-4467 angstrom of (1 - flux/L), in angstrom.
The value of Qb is 0.2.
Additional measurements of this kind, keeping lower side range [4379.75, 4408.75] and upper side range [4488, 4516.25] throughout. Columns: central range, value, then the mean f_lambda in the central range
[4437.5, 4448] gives -0.1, 110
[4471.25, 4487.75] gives 0.2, 112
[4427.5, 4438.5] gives -0.1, 110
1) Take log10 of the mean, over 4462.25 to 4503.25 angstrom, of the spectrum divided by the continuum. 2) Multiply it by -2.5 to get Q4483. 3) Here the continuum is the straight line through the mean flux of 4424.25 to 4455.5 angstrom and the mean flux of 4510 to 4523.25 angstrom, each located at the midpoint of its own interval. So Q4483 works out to 0.01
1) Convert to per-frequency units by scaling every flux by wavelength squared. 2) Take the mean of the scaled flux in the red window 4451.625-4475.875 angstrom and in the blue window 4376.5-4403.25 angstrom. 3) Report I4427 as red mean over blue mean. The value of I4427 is 1.09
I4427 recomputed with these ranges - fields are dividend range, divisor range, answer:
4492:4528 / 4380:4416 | 1.12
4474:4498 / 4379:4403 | 1.12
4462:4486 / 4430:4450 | 1.03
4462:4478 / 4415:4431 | 1.02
